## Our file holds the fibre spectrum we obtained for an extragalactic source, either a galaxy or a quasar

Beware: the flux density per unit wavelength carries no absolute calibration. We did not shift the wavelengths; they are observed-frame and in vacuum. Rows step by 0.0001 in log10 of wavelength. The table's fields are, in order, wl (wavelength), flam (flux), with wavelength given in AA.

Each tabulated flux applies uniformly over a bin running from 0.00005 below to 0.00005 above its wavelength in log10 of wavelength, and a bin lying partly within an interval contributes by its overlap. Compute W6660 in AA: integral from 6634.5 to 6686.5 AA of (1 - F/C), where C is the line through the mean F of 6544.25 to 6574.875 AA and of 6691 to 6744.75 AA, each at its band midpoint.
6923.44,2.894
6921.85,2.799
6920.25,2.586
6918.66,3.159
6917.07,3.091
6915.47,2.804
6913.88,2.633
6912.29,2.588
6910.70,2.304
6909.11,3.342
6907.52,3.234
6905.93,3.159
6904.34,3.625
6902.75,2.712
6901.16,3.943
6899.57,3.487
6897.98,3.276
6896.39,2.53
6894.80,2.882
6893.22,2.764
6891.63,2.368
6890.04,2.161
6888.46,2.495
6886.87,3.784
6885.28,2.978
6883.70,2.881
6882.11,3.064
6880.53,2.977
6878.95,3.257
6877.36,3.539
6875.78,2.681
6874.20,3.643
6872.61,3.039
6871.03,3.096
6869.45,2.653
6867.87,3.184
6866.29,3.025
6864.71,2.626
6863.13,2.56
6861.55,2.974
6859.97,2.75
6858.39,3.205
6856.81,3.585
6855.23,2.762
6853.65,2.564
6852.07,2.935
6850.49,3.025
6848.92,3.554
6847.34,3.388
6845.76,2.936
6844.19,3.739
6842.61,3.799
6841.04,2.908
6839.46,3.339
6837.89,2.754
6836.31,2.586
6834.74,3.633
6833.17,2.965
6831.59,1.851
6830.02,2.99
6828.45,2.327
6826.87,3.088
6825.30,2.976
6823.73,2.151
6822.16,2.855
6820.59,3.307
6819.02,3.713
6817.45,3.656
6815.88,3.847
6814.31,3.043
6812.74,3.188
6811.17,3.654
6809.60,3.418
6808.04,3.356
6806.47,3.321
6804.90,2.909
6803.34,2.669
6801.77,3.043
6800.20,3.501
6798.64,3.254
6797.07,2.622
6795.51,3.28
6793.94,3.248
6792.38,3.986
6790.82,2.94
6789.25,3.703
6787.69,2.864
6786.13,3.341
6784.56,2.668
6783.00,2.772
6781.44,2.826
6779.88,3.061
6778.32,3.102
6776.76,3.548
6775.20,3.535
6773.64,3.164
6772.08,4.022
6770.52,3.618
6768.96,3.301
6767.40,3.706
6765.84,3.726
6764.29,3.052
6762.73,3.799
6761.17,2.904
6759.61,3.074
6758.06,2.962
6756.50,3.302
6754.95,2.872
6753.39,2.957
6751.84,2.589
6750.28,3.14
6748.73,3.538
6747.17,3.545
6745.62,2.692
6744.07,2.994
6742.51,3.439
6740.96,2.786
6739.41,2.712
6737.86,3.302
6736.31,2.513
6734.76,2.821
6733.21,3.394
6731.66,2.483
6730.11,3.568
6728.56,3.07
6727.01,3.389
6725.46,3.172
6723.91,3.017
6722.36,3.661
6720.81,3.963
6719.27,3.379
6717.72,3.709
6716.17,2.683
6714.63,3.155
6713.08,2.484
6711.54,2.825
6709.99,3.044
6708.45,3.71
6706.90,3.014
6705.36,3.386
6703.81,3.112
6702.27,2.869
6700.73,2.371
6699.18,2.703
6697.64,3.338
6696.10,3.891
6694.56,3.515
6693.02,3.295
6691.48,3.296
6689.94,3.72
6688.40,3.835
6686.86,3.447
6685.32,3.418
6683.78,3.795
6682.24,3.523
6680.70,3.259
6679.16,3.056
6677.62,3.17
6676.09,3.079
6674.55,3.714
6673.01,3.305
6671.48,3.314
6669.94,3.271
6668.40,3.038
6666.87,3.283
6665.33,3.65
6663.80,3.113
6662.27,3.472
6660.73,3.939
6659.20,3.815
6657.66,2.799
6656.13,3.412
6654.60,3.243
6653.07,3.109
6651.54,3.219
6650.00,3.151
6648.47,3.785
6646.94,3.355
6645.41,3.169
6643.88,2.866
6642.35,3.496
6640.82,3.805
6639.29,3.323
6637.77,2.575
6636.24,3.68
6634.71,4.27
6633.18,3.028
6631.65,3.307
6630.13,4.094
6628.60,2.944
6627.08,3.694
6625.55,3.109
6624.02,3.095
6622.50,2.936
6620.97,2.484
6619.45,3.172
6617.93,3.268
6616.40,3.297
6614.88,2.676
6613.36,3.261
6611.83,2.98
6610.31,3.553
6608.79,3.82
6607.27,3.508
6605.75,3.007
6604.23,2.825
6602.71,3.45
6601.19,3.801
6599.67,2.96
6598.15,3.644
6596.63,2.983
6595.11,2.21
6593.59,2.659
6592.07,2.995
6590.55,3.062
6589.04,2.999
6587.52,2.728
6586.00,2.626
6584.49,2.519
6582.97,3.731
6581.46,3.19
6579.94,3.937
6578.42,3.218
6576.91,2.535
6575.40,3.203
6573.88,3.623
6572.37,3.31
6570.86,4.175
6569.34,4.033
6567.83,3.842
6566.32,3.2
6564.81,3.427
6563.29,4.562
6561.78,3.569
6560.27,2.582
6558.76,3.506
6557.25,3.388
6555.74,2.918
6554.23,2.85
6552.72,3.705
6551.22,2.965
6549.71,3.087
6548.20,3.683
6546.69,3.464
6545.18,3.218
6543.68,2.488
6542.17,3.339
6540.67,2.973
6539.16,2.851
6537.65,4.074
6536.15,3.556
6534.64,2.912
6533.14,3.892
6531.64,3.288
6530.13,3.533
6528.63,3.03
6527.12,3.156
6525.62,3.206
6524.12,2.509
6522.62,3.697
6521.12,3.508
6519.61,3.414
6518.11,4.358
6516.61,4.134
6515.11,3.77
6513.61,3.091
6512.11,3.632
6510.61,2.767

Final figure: -1.66 AA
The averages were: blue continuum 3.45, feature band 3.36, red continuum 3.14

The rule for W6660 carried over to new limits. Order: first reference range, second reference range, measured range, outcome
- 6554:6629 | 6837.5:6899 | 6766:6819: -3.66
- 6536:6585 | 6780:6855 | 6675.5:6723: -0.81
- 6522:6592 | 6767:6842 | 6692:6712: 0.28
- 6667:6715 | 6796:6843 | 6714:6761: 1.03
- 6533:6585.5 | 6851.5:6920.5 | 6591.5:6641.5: 0.88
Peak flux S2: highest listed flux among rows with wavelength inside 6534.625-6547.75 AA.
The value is 4.074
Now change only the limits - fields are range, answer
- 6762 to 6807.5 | 4.022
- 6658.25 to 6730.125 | 3.963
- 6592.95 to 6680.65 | 4.27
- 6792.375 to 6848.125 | 3.986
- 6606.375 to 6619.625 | 3.82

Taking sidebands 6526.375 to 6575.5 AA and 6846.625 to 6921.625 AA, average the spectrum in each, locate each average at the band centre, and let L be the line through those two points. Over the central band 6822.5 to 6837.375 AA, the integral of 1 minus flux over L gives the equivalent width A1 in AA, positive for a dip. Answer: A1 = 1.6 AA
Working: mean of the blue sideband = 3.38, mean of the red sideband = 3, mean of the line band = 2.73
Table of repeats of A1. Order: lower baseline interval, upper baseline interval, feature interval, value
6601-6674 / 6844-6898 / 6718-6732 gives -0.7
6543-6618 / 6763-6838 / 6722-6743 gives 0.8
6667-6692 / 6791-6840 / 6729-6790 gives 1.1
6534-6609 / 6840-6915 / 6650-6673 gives -1.0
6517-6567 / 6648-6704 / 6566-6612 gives 1.3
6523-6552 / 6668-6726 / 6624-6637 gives -0.9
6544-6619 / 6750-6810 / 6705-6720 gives 0.4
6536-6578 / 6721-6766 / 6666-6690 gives -1.3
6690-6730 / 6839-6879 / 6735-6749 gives 0.7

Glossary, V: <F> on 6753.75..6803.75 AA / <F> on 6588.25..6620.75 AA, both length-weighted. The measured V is 1.0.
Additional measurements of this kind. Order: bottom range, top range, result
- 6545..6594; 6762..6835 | 0.97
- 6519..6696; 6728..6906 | 0.94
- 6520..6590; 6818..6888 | 0.92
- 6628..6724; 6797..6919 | 0.92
